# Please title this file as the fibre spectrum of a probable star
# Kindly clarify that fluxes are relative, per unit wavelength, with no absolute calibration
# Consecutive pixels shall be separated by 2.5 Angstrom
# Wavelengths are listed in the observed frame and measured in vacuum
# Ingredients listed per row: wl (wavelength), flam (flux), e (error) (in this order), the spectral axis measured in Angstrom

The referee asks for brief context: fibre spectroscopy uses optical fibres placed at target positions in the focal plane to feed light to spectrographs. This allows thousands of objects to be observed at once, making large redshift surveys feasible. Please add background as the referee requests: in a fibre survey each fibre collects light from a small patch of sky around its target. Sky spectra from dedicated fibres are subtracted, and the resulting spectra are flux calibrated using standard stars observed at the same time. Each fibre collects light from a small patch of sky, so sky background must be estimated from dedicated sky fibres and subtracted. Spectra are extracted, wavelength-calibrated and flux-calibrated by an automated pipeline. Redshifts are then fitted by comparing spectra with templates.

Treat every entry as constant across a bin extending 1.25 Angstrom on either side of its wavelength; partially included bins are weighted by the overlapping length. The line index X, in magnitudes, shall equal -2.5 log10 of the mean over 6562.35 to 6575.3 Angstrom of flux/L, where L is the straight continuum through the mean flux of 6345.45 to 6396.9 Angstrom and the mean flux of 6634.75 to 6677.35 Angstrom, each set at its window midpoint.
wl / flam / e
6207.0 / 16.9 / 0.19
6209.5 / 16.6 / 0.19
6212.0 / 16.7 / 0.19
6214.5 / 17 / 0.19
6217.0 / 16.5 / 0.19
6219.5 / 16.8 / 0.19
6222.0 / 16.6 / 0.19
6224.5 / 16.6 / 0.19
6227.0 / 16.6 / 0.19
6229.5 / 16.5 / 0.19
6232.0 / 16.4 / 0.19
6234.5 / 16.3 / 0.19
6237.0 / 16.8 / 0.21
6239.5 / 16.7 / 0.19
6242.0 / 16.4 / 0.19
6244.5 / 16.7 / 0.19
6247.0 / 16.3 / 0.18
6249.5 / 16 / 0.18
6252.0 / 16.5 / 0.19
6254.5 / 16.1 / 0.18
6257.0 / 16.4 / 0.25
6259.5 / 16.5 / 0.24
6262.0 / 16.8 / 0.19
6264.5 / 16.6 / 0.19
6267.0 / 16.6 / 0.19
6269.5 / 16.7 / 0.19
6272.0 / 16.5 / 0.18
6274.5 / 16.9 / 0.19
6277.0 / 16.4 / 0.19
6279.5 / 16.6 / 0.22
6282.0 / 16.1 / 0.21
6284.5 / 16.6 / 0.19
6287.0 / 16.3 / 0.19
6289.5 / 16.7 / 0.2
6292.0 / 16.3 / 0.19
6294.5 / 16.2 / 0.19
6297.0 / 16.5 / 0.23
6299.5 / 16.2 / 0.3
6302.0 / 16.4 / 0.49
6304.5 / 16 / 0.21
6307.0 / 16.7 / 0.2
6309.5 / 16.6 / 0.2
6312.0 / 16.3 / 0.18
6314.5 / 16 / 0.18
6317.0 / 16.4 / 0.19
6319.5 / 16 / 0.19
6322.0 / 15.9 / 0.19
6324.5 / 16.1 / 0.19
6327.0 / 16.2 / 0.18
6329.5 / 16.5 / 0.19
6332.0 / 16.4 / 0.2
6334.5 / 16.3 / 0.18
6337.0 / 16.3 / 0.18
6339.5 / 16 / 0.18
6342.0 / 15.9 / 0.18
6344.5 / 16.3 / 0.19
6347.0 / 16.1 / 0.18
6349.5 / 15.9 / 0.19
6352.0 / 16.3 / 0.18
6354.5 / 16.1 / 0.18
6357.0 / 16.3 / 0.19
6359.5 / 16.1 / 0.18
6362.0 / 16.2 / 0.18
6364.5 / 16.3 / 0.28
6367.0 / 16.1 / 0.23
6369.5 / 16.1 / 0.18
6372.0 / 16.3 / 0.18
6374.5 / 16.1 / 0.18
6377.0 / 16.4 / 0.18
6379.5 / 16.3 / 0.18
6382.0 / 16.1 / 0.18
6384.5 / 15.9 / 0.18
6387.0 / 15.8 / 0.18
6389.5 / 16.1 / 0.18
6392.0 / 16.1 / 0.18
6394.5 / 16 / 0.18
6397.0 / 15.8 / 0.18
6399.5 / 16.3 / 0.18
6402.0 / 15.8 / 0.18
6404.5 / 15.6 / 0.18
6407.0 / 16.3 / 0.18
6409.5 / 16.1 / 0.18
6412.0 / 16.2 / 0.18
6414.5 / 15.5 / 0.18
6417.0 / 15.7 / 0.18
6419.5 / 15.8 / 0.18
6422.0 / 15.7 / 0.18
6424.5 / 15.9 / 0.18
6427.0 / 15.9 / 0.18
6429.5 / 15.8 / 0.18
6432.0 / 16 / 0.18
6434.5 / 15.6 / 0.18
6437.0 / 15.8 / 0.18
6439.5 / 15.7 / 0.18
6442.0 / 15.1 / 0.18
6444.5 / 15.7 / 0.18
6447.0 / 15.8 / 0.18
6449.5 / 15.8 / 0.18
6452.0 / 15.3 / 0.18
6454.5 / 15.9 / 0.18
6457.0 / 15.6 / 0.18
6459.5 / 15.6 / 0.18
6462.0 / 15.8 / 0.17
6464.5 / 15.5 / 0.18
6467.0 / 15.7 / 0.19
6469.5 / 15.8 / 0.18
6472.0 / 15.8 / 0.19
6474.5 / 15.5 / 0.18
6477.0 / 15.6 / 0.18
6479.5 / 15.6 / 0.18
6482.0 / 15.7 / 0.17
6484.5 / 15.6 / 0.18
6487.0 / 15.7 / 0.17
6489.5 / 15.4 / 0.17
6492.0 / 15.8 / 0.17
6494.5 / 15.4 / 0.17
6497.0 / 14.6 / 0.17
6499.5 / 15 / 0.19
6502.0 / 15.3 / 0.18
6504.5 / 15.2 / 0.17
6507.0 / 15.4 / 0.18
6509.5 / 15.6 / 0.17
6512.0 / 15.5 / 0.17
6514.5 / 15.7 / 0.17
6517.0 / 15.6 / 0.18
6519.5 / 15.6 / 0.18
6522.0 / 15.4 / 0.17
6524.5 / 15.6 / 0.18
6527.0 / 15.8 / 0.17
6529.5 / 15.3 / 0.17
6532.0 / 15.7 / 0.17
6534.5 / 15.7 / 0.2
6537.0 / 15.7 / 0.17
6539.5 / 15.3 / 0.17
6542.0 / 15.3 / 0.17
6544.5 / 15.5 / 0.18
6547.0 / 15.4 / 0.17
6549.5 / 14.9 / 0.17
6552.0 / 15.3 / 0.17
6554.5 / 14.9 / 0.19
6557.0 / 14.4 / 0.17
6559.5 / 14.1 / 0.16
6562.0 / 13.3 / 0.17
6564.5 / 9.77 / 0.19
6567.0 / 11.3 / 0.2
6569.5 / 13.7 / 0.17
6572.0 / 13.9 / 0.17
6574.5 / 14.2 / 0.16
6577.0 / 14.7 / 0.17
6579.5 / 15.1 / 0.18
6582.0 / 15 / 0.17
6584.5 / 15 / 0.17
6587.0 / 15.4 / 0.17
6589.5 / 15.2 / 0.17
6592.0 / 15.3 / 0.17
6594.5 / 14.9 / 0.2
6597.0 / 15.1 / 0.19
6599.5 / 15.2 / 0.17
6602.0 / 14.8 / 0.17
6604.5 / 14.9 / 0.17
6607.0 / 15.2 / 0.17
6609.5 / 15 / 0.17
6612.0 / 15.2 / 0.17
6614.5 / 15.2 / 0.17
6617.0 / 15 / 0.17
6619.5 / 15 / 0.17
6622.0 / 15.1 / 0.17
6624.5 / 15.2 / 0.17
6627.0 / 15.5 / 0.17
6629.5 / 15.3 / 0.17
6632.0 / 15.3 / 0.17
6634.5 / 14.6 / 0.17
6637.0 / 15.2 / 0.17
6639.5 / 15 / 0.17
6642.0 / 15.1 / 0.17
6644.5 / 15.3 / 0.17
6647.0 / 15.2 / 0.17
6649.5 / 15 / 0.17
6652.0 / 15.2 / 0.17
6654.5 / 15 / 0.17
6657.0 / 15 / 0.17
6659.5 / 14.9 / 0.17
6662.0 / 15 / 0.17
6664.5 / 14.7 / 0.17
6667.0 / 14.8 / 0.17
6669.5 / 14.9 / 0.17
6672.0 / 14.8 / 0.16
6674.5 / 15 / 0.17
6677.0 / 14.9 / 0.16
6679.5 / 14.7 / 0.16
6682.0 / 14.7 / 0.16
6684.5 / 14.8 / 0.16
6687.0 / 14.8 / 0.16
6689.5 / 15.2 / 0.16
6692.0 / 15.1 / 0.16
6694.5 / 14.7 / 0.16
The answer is 0.22 mag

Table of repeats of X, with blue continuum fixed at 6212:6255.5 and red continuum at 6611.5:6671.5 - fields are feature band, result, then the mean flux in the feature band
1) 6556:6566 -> 0.20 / 12.8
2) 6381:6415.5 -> 0.00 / 16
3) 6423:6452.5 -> 0.01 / 15.7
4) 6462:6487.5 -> 0.00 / 15.7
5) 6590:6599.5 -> 0.01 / 15.1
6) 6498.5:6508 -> 0.02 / 15.2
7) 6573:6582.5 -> 0.04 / 14.7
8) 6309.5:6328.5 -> 0.00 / 16.2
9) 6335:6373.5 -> 0.00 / 16.2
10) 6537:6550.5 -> 0.01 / 15.3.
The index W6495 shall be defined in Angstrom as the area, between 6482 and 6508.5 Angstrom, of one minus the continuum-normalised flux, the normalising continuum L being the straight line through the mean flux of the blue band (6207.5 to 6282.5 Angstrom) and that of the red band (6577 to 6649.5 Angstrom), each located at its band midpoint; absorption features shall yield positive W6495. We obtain 0.4 Angstrom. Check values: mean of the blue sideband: 16.5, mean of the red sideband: 15.1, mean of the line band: 15.4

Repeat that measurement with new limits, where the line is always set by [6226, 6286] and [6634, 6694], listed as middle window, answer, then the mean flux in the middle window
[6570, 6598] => 0.73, 14.9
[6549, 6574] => 2.95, 13.5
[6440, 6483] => 0.23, 15.6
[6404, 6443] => 0.16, 15.8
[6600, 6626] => 0.14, 15.1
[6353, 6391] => -0.21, 16.1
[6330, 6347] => -0.02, 16.2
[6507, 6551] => -0.10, 15.5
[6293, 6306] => 0.05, 16.3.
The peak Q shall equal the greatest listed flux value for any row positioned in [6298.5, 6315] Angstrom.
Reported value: 16.7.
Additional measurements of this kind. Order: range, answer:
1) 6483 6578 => 15.8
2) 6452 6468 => 15.9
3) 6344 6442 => 16.4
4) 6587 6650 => 15.5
